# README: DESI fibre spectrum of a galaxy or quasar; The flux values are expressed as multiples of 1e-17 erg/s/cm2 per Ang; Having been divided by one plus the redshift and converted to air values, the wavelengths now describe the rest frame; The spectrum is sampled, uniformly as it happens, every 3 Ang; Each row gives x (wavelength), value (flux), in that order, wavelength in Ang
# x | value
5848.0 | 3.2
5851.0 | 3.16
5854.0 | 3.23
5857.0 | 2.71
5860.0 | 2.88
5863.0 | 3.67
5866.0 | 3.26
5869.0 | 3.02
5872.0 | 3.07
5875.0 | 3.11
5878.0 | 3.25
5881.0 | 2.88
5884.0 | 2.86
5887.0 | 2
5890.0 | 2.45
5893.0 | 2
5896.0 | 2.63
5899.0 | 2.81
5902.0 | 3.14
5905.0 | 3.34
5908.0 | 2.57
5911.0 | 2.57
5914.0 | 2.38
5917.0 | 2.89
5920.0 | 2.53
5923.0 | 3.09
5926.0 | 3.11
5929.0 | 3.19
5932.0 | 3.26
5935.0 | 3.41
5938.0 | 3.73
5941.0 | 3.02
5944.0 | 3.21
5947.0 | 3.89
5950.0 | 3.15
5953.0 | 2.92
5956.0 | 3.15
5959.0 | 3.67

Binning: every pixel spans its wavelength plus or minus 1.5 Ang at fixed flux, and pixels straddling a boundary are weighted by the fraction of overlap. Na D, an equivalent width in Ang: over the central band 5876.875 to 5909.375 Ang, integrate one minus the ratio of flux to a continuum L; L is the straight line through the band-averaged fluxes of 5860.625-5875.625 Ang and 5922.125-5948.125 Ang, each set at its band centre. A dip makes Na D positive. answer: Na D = 5.37 Ang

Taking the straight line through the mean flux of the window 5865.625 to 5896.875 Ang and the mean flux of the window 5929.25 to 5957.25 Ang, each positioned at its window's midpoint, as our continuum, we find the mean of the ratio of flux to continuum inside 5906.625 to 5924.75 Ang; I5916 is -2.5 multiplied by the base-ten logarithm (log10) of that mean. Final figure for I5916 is 0.15 mag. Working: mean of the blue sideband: 2.76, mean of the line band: 2.68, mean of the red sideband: 3.3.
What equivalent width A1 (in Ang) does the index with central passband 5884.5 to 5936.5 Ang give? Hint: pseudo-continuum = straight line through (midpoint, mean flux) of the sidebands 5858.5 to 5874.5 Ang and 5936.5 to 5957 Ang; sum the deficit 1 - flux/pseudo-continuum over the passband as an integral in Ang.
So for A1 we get 7.3 Ang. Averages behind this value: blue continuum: 3.18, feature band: 2.79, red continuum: 3.3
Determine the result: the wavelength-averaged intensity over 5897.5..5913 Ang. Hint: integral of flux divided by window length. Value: 2.87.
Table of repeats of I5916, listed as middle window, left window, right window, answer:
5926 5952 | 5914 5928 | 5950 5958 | -0.12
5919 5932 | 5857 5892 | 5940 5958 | 0.04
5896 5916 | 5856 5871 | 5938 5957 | 0.15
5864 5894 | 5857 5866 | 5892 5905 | 0.06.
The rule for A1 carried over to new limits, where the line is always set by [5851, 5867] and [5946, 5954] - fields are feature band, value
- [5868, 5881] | 0.35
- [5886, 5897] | 3.22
